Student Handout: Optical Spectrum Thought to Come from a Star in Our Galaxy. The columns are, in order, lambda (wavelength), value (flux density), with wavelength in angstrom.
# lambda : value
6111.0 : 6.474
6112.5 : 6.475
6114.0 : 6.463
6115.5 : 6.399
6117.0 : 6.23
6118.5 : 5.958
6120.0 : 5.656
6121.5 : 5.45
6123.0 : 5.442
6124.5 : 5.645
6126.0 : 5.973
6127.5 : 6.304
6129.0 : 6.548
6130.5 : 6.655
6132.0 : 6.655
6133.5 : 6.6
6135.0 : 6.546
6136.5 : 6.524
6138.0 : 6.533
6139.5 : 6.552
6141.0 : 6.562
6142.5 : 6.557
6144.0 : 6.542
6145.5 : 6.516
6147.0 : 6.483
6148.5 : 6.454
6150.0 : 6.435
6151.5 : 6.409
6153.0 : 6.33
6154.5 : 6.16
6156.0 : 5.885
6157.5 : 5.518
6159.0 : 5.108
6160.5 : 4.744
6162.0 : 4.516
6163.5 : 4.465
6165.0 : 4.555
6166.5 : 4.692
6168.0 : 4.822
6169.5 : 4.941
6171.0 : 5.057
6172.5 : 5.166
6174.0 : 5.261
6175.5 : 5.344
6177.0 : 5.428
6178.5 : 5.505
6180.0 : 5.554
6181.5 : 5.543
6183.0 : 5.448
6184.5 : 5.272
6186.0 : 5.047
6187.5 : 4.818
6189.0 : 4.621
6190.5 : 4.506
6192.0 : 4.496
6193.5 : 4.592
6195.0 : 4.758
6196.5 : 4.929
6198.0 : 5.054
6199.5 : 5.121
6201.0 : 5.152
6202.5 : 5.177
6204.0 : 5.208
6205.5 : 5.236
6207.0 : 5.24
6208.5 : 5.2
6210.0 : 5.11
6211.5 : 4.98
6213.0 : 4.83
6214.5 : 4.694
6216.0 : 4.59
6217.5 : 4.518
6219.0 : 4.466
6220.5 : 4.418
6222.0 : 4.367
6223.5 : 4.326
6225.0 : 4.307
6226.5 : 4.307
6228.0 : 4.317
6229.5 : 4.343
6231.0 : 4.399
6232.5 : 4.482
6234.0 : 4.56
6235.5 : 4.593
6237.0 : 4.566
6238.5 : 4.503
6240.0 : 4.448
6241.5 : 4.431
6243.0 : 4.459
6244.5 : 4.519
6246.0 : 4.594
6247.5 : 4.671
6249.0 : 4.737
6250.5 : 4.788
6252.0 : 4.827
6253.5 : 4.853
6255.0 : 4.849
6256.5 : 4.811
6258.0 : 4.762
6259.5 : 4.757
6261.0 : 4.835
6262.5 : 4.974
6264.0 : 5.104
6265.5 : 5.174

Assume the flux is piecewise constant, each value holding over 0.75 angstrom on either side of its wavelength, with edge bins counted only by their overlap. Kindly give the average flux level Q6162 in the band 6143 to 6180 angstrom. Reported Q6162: 5.52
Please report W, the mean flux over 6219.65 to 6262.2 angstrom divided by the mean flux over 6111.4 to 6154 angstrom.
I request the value 0.7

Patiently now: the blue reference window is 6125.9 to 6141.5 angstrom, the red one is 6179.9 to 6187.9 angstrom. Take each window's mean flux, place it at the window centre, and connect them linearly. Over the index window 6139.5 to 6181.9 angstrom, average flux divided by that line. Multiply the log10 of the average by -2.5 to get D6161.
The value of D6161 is 0.05 mag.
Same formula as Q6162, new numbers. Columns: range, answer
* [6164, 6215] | 5.04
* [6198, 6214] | 5.12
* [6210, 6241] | 4.51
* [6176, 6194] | 5.08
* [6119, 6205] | 5.58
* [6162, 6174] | 4.82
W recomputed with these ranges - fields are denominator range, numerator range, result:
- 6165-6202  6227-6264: 0.92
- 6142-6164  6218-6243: 0.75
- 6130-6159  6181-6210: 0.79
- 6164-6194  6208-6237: 0.91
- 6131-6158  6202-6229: 0.74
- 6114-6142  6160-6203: 0.80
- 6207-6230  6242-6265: 1.03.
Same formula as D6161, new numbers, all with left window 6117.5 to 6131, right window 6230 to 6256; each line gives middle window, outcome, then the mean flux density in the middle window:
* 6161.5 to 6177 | 0.11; 4.91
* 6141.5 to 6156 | -0.13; 6.41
